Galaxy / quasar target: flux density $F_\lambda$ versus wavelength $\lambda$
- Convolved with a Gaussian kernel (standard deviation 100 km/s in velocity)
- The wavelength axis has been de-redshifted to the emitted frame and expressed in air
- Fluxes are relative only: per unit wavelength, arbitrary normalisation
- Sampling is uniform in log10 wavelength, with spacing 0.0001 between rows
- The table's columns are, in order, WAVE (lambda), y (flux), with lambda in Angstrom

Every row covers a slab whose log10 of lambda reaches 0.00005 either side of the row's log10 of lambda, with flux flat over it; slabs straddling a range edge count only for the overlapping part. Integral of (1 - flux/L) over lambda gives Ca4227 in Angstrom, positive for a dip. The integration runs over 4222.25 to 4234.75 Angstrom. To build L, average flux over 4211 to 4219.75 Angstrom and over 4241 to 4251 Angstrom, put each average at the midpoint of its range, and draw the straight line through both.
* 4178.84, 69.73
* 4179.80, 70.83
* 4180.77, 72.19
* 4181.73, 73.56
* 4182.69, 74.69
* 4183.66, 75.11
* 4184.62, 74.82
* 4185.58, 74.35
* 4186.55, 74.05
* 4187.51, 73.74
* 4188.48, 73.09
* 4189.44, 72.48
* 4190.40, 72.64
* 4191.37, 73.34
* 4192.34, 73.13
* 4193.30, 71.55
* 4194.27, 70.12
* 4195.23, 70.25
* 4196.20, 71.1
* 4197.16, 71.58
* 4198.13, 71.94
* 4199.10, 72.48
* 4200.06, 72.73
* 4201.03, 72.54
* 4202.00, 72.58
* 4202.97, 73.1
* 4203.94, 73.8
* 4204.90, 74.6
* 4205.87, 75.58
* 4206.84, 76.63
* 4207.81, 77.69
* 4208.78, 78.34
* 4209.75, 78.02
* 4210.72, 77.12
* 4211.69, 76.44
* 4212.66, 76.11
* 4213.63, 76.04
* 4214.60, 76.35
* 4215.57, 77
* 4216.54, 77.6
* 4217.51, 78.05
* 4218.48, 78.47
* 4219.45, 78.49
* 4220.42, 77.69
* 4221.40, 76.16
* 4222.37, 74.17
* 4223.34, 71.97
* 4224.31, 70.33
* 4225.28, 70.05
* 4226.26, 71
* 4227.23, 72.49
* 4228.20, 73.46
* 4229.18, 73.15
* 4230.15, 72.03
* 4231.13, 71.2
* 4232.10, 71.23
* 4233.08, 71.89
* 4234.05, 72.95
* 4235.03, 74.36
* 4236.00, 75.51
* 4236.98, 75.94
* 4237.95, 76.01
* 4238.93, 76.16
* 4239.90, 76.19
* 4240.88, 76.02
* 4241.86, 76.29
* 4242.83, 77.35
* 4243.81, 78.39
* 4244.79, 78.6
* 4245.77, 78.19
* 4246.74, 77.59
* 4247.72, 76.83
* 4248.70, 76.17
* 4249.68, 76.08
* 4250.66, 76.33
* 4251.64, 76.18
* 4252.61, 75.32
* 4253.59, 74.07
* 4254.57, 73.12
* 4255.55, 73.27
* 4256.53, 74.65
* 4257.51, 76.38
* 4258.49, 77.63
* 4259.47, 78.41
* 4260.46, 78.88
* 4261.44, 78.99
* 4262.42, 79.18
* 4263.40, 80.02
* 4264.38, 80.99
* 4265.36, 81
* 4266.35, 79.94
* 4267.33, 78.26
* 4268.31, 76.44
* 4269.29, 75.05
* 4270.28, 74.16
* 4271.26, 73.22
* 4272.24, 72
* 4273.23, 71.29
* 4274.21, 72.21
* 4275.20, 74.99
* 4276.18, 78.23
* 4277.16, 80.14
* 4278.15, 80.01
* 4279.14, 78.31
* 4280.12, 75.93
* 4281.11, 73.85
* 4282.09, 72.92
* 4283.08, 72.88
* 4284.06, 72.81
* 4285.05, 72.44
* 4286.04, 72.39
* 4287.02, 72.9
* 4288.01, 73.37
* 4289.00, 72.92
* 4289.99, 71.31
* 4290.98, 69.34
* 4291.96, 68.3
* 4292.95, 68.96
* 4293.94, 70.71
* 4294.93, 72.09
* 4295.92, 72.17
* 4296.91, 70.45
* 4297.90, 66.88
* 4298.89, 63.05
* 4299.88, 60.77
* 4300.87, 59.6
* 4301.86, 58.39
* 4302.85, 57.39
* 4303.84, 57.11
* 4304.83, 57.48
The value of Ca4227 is 0.8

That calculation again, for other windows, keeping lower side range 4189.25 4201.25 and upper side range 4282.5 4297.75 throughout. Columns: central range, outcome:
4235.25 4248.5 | -0.9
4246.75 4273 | -1.8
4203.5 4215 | -0.7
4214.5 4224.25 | -0.6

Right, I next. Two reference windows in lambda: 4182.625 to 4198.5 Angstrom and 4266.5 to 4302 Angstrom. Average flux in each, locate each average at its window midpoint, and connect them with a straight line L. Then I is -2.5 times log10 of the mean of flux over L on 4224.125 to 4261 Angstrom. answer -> -0.04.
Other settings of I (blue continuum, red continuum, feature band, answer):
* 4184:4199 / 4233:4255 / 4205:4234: -0.01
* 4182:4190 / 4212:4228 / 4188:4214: 0.01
